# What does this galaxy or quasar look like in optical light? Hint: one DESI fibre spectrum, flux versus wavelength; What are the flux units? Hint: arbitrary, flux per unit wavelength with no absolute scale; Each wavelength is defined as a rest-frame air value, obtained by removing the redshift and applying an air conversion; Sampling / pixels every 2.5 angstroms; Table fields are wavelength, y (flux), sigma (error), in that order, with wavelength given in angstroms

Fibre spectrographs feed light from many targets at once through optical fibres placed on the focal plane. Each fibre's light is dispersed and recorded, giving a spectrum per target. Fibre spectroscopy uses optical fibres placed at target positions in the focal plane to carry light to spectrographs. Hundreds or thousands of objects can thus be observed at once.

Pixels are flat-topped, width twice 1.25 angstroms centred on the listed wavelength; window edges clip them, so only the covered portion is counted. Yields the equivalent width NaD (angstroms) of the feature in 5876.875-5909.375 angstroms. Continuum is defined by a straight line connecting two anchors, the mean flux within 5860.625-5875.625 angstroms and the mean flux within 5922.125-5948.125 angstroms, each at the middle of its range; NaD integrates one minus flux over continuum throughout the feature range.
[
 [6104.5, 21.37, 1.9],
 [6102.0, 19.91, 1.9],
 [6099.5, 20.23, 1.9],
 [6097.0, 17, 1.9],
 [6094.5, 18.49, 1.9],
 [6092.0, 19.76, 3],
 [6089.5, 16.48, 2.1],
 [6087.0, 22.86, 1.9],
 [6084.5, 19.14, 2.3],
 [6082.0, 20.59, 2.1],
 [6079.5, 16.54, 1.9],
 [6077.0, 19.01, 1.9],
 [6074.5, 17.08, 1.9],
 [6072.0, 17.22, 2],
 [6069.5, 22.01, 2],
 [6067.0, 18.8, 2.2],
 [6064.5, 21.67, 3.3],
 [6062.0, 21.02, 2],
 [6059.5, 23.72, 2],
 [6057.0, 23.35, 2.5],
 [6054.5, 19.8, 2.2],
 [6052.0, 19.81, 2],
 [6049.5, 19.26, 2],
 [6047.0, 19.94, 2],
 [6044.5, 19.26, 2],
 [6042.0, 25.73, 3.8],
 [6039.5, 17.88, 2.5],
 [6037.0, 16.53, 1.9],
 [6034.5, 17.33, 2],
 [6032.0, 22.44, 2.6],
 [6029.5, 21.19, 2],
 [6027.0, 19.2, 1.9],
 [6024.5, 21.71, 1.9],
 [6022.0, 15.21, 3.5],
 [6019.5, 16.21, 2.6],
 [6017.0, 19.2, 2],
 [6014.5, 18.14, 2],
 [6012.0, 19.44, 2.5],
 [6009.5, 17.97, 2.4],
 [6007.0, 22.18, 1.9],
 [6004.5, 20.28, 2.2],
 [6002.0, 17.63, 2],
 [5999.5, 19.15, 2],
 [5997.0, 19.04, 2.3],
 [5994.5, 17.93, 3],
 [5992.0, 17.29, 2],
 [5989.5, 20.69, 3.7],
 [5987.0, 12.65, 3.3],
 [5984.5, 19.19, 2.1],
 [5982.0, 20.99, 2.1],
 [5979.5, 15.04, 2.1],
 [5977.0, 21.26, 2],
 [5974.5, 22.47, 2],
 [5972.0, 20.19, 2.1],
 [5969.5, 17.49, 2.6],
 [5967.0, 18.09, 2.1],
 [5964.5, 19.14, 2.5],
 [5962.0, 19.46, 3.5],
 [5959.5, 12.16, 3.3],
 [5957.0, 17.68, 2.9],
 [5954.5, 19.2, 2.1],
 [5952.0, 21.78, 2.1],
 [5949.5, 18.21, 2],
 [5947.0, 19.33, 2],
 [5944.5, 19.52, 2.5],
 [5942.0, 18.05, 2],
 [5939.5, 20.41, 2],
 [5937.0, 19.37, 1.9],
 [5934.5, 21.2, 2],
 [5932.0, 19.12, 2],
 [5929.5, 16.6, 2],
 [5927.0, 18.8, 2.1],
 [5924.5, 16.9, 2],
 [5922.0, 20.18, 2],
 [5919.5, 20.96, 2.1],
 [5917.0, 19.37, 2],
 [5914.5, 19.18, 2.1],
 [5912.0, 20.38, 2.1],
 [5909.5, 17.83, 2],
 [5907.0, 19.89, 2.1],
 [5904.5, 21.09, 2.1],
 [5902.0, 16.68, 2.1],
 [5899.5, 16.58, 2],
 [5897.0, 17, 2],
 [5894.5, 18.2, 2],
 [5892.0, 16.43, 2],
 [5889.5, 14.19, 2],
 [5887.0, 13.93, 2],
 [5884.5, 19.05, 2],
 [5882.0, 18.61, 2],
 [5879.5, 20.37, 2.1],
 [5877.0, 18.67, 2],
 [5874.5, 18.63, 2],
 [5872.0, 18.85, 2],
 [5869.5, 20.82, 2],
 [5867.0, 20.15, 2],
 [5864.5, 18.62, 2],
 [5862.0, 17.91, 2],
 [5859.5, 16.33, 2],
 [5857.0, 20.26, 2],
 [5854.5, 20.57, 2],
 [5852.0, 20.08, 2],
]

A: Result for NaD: 2.3 angstroms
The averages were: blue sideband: 19.1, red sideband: 19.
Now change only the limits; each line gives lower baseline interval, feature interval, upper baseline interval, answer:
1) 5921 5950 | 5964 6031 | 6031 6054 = 2.0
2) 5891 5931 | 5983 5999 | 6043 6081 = 1.1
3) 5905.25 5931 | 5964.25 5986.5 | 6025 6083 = 0.4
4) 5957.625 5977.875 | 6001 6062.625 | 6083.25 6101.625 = -2.7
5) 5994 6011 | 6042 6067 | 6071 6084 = -3.4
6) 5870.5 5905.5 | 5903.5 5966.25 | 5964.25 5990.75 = -2.5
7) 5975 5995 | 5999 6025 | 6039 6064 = 0.9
